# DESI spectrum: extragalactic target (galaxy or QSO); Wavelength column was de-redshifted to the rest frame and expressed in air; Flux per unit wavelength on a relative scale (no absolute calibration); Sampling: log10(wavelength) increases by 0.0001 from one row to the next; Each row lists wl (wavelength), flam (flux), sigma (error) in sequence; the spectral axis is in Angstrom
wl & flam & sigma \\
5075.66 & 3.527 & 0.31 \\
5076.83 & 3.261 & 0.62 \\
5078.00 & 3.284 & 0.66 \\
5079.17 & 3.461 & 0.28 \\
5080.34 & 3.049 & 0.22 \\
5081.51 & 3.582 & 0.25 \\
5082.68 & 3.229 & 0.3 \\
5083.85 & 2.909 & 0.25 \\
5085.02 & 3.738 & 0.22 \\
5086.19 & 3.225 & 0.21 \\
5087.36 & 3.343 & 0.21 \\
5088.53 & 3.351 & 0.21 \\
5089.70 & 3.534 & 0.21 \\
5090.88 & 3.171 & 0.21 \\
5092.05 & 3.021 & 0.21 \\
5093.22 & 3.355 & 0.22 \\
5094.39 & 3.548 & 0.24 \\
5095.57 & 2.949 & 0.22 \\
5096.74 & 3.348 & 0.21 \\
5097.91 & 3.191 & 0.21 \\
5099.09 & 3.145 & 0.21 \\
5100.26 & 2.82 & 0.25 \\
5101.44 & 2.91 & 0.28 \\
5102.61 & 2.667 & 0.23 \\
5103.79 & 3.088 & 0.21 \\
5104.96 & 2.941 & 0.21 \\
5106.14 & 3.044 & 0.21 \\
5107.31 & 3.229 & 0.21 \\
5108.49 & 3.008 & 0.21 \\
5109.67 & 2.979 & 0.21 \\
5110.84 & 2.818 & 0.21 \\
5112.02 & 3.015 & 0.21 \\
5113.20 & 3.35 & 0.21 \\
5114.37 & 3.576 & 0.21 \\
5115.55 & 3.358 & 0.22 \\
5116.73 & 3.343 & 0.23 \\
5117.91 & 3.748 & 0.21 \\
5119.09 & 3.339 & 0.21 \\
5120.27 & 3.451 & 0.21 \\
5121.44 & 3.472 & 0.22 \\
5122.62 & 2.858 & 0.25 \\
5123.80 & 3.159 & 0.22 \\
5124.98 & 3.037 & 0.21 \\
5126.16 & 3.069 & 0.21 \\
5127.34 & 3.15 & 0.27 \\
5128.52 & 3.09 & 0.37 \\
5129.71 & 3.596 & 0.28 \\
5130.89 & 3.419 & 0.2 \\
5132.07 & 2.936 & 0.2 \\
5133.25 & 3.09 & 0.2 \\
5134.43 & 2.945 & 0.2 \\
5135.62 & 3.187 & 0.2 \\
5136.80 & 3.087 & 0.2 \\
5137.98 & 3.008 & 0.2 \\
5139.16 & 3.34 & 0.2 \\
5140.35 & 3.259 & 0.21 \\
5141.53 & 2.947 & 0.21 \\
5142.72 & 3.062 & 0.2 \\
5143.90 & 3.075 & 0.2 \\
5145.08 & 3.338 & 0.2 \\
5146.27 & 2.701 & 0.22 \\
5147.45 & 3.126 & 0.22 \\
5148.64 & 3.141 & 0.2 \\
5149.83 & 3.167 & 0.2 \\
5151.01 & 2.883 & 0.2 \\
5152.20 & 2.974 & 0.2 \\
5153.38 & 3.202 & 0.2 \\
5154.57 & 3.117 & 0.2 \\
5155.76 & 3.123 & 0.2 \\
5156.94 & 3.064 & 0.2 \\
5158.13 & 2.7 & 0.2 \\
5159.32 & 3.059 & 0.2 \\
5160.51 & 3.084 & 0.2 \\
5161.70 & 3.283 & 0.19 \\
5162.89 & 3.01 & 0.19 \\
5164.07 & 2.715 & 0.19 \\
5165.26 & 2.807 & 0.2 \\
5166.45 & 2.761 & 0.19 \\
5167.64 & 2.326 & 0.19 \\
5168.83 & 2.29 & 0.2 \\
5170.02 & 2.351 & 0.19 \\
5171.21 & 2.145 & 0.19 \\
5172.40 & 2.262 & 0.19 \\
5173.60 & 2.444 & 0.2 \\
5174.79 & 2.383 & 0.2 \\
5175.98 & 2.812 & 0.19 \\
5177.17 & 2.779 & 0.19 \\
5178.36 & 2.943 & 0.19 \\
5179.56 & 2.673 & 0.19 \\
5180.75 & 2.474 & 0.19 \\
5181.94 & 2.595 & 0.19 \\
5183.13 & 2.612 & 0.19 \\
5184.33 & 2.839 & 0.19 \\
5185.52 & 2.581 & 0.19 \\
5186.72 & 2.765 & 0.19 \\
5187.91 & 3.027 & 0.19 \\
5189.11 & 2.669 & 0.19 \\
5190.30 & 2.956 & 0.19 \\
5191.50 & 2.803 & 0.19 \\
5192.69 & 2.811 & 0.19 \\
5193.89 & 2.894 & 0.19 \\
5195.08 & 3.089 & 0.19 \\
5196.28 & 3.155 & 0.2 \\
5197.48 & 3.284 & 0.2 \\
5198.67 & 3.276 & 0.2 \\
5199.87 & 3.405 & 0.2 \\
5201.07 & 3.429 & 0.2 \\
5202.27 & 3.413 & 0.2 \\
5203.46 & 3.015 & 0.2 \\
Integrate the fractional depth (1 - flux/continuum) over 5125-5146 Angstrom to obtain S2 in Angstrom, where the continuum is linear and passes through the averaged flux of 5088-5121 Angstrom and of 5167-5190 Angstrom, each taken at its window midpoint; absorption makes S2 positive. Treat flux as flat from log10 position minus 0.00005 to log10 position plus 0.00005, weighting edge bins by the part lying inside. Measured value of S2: -1.5 Angstrom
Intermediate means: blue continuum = 3.19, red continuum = 2.58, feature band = 3.14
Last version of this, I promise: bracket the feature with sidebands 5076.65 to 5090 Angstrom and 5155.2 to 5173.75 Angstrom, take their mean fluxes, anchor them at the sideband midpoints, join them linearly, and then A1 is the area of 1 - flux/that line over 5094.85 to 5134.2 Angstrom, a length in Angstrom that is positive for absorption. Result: -0.84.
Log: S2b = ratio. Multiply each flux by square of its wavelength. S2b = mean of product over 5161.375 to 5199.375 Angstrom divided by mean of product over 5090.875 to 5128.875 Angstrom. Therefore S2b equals 0.9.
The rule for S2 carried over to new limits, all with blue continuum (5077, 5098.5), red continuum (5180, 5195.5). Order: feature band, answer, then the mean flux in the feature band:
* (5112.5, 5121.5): -0.9 Angstrom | 3.45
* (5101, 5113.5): 0.8 Angstrom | 3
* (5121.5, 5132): -0.3 Angstrom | 3.17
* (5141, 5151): -0.2 Angstrom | 3.06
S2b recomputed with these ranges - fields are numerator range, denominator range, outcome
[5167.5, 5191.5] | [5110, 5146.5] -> 0.83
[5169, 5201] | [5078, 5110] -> 0.90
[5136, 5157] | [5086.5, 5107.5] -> 1.00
